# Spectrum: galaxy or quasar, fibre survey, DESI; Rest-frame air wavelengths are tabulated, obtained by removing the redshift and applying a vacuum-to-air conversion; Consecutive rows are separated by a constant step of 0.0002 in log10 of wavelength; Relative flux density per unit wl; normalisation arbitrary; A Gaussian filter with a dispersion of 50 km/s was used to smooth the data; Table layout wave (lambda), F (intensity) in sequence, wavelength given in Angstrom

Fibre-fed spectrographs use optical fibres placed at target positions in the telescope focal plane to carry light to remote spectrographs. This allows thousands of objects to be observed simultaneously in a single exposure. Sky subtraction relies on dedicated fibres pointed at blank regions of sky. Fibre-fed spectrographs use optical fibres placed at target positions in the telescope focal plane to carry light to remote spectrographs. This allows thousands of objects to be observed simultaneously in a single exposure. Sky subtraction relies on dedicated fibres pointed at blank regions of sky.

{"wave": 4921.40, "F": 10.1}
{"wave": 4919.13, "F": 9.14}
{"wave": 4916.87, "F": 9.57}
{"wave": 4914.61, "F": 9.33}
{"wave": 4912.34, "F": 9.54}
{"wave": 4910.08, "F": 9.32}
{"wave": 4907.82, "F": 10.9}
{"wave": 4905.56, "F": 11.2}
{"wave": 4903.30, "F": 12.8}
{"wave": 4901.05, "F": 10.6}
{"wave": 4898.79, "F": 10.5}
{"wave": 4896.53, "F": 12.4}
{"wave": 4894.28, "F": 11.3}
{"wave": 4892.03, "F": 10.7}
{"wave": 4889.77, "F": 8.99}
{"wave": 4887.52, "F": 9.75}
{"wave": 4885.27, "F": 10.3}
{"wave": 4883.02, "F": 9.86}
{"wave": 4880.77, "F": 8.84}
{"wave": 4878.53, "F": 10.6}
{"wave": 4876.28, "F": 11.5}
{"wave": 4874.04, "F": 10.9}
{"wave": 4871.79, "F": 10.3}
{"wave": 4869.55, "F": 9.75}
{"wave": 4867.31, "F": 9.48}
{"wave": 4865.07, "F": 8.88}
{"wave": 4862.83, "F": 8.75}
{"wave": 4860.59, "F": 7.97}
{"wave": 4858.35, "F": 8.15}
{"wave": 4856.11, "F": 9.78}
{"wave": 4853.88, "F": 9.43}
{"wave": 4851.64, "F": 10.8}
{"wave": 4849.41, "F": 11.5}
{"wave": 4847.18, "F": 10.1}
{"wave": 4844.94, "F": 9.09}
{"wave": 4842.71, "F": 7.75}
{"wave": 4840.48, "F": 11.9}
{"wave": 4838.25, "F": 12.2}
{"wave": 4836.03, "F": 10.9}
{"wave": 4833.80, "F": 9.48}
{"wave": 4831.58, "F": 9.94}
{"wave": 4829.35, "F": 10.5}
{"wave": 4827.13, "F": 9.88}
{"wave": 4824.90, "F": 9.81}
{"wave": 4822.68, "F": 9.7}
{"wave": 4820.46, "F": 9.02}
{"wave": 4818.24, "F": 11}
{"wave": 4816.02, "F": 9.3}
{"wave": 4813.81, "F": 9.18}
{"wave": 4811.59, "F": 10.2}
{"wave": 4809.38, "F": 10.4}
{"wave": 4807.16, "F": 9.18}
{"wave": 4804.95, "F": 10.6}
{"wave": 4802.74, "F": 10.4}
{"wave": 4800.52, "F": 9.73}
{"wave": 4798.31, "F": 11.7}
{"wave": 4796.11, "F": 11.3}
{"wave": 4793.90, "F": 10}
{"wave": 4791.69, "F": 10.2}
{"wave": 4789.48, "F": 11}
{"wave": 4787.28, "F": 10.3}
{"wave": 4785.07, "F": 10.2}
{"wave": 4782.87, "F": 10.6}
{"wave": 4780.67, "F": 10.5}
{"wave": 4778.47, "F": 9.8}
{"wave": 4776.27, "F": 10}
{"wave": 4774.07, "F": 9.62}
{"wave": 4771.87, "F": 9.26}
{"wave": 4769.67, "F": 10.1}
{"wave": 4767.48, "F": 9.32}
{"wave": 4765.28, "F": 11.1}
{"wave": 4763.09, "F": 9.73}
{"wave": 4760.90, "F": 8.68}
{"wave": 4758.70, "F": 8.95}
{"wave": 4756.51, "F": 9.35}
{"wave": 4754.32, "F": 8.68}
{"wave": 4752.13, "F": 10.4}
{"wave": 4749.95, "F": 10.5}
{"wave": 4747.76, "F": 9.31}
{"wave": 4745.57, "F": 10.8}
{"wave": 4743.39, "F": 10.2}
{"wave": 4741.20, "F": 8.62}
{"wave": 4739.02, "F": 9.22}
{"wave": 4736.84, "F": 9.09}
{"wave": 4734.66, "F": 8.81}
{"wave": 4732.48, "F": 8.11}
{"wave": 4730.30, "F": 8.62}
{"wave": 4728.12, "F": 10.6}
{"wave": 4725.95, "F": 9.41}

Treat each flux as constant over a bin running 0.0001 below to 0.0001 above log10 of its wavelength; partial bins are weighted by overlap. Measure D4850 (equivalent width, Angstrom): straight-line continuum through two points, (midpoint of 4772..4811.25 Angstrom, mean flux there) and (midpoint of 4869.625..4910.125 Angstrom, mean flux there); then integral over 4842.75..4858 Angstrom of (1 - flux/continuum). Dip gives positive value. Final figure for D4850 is 0.9 Angstrom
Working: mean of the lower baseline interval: 10.3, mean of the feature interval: 9.85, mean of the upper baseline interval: 10.6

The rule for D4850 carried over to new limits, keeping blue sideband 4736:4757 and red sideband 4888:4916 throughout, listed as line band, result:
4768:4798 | -1.16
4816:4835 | 0.45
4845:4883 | 2.15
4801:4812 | -0.14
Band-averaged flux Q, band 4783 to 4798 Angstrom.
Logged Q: 10.6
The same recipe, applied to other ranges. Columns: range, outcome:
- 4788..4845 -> 10.2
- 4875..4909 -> 10.7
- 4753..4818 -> 9.99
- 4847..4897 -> 9.97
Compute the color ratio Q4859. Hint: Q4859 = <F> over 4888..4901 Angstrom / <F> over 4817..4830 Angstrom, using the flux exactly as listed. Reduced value 1.08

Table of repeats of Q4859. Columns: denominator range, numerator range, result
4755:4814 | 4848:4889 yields 0.98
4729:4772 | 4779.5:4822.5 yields 1.08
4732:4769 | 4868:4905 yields 1.11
